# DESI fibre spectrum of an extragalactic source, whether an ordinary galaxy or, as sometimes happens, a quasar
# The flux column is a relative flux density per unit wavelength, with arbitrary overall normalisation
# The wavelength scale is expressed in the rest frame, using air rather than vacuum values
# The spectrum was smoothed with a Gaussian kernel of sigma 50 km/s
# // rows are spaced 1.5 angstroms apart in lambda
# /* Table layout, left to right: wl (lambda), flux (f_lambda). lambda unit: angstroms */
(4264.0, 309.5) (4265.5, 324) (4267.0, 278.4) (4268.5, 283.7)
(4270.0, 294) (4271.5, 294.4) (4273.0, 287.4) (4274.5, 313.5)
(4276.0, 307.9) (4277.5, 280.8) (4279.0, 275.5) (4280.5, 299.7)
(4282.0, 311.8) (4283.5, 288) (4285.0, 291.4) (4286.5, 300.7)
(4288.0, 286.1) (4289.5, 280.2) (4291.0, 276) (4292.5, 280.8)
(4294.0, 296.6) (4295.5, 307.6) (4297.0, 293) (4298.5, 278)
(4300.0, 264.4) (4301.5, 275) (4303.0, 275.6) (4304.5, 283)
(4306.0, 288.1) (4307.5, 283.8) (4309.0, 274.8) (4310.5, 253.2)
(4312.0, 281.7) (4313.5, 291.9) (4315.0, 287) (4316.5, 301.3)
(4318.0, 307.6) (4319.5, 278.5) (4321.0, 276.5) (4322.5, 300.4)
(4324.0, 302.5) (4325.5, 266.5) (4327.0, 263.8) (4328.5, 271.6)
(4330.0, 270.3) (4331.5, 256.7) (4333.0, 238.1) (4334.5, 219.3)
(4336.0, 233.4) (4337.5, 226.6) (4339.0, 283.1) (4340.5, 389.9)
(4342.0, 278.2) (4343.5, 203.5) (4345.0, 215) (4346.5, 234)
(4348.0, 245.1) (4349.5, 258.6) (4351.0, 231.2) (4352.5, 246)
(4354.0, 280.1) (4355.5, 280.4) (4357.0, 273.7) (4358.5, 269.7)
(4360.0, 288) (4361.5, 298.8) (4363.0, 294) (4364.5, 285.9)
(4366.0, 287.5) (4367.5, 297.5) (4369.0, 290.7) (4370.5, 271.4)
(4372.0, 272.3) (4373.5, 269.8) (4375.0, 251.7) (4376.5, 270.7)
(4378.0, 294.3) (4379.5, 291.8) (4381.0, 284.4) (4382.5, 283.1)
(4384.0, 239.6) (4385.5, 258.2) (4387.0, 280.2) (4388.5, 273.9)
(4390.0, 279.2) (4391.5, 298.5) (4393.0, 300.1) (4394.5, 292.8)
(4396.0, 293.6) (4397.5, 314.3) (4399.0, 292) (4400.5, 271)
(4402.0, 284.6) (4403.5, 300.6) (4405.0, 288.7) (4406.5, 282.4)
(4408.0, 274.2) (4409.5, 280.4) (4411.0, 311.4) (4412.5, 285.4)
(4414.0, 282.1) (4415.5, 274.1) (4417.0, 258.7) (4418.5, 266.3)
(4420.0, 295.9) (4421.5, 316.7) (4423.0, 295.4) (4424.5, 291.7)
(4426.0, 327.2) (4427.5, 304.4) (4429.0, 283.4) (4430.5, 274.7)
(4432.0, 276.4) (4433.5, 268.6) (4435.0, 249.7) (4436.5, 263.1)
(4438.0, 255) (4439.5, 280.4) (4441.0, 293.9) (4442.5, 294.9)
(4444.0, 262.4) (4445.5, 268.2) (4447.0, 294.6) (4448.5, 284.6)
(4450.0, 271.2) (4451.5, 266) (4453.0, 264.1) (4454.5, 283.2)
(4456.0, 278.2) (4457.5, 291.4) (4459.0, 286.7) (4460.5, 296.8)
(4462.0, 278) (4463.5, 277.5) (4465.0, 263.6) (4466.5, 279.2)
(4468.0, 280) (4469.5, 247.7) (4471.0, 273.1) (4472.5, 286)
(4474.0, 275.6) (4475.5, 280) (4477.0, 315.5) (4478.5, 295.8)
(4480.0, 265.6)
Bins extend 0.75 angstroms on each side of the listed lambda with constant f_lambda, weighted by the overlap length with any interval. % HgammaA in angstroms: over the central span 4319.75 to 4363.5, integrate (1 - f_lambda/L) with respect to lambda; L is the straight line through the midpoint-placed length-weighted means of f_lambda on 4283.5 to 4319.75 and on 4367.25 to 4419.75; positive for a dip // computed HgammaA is 2.8 angstroms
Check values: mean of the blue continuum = 285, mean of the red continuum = 282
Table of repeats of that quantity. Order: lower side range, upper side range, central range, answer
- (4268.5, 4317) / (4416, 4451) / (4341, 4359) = 2.02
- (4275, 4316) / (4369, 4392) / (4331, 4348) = 1.70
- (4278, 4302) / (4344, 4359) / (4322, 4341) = -0.37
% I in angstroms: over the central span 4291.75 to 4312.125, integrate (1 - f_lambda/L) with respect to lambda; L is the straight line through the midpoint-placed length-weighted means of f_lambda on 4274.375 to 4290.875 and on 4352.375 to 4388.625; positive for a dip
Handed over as 0.6 angstroms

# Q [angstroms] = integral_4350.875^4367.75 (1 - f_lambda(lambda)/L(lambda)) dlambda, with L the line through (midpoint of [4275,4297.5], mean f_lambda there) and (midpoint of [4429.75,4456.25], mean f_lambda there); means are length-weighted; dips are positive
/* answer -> 0.3 angstroms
